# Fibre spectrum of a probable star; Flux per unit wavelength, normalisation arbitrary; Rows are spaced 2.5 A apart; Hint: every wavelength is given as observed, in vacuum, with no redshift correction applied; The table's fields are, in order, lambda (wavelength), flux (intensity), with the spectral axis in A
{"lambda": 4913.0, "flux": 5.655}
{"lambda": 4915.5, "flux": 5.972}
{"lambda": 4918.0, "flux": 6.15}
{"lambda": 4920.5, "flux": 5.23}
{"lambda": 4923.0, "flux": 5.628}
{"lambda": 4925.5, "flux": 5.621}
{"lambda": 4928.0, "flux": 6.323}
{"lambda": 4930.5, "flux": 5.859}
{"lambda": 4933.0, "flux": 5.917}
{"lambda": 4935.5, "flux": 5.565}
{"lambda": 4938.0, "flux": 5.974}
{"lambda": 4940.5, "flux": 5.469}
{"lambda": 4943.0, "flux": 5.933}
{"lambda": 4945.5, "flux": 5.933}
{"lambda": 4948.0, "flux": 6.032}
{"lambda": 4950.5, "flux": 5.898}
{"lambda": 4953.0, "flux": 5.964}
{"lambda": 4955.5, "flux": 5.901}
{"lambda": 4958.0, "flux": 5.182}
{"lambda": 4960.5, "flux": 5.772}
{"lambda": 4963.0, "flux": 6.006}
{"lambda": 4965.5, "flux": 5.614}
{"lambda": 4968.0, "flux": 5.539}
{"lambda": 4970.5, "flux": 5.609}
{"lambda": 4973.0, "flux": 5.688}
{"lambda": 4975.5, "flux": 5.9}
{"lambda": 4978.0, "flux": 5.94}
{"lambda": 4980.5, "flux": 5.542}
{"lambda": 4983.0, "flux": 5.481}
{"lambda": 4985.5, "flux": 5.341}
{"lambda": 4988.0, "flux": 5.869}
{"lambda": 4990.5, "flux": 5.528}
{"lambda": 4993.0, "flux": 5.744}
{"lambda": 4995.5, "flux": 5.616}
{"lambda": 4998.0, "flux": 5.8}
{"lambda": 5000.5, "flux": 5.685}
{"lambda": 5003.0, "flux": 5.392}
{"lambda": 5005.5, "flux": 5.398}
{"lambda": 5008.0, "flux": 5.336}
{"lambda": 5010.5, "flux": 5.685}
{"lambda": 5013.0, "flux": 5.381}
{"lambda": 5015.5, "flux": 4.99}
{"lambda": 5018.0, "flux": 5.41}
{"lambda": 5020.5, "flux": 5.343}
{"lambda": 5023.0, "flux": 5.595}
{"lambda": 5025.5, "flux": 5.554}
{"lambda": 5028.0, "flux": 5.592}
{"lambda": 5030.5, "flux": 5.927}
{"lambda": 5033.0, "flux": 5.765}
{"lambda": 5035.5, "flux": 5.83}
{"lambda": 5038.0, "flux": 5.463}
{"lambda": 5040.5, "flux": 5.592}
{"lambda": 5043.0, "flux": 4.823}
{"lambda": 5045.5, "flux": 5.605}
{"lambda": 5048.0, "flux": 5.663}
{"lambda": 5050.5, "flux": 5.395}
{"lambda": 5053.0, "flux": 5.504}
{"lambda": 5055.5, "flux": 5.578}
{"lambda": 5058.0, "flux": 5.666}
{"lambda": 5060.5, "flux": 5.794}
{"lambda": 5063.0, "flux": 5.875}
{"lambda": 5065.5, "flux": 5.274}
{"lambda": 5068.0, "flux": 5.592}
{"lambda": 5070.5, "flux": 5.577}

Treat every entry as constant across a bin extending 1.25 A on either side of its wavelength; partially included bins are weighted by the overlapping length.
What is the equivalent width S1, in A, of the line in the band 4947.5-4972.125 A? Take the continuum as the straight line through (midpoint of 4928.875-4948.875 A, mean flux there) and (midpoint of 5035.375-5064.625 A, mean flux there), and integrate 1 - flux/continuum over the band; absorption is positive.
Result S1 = 0.2 A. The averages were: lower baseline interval 5.84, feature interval 5.74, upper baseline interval 5.55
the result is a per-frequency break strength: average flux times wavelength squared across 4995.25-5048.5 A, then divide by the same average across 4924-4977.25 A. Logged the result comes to 0.98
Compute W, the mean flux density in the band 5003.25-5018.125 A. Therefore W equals 5.37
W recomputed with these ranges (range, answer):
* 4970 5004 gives 5.66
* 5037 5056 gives 5.45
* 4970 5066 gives 5.57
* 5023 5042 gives 5.66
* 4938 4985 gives 5.74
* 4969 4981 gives 5.74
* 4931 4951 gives 5.84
